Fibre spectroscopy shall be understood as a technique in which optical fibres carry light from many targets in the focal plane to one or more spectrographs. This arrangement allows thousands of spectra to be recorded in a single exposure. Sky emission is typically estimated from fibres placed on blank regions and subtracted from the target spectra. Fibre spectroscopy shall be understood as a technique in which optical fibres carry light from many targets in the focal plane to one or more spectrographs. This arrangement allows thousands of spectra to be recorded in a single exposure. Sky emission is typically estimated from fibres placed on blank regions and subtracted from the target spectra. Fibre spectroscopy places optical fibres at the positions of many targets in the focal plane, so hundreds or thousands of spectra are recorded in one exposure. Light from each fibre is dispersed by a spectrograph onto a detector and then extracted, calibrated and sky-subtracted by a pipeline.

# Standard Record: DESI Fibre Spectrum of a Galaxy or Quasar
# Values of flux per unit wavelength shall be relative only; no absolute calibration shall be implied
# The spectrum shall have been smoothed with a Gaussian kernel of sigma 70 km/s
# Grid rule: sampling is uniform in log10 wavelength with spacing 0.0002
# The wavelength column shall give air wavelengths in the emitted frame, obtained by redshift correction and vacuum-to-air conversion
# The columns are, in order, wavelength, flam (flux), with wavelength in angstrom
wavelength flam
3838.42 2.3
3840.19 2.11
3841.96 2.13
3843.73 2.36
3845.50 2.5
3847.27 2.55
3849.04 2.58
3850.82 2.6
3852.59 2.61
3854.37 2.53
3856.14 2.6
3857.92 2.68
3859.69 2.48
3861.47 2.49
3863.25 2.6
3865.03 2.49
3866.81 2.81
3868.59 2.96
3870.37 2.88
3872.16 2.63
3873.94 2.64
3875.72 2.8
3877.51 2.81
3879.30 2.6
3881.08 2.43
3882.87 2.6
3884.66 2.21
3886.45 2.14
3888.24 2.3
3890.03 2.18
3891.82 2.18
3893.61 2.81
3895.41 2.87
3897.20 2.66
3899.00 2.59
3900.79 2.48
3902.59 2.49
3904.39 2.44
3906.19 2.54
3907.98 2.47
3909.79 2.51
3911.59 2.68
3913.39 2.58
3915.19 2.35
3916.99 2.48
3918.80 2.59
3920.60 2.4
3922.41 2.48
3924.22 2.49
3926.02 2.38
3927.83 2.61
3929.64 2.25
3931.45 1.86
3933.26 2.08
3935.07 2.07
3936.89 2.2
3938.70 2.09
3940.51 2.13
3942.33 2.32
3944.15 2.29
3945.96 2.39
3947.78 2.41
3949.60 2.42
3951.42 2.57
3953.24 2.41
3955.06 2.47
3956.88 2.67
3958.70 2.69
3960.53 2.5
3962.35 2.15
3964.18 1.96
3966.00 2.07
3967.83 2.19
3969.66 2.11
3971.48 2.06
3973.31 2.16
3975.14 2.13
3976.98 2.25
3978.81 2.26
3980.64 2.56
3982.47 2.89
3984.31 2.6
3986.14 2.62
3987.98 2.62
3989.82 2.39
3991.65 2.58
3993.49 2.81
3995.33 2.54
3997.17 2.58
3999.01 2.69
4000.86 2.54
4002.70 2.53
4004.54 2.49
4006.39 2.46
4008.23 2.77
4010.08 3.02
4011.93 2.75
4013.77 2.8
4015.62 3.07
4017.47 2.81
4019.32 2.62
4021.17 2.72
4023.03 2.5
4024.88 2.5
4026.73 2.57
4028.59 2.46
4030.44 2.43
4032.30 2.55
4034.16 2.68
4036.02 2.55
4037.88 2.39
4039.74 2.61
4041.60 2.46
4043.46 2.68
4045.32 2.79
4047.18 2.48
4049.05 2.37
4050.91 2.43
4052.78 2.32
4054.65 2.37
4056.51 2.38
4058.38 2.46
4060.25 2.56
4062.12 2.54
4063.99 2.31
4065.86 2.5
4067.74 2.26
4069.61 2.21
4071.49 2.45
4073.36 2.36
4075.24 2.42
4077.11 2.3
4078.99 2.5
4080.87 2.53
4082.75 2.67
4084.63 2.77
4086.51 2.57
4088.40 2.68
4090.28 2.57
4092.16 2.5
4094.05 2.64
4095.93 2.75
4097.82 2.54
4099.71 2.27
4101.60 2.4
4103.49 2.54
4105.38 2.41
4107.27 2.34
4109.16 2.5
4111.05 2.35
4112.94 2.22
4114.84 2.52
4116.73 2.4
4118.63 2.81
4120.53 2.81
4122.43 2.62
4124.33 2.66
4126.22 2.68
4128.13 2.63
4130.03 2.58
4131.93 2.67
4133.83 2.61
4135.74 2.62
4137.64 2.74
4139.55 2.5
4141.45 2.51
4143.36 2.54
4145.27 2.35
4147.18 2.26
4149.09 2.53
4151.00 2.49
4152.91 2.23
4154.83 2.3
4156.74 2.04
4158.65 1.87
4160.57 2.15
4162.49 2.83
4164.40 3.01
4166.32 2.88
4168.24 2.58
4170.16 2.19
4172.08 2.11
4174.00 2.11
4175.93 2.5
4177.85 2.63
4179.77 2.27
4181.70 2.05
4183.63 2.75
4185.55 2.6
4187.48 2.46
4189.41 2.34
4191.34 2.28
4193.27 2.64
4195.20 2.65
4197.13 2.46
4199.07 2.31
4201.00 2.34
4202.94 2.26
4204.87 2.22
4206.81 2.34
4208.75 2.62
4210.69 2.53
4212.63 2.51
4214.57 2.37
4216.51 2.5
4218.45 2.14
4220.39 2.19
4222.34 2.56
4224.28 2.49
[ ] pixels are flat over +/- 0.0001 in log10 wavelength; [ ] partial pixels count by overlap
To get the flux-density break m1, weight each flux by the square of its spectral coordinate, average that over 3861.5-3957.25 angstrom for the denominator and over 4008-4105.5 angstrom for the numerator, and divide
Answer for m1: 1.11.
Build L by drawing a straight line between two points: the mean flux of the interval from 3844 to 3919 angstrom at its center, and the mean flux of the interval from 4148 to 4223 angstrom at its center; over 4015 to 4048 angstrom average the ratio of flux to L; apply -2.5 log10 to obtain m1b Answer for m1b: -0.05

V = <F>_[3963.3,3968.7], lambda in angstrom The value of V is 2.07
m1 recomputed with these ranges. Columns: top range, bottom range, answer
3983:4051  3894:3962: 1.12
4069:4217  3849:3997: 1.12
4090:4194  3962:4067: 1.05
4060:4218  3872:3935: 1.13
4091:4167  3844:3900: 1.11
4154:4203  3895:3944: 1.14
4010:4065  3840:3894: 1.11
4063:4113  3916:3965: 1.13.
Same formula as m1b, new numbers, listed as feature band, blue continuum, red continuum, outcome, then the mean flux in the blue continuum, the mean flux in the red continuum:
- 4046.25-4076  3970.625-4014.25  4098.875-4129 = 0.05 mag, 2.54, 2.51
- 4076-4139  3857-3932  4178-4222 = -0.05 mag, 2.52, 2.41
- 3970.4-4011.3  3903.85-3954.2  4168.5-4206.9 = -0.07 mag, 2.37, 2.38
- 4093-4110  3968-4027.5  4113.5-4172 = 0.02 mag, 2.56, 2.51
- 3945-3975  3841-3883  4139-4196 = 0.10 mag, 2.6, 2.42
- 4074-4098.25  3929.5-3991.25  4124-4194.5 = -0.07 mag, 2.32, 2.46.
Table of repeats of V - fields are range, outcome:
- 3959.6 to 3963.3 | 2.32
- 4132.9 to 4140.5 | 2.62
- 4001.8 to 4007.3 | 2.49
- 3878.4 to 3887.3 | 2.4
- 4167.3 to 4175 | 2.25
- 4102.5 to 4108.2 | 2.43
